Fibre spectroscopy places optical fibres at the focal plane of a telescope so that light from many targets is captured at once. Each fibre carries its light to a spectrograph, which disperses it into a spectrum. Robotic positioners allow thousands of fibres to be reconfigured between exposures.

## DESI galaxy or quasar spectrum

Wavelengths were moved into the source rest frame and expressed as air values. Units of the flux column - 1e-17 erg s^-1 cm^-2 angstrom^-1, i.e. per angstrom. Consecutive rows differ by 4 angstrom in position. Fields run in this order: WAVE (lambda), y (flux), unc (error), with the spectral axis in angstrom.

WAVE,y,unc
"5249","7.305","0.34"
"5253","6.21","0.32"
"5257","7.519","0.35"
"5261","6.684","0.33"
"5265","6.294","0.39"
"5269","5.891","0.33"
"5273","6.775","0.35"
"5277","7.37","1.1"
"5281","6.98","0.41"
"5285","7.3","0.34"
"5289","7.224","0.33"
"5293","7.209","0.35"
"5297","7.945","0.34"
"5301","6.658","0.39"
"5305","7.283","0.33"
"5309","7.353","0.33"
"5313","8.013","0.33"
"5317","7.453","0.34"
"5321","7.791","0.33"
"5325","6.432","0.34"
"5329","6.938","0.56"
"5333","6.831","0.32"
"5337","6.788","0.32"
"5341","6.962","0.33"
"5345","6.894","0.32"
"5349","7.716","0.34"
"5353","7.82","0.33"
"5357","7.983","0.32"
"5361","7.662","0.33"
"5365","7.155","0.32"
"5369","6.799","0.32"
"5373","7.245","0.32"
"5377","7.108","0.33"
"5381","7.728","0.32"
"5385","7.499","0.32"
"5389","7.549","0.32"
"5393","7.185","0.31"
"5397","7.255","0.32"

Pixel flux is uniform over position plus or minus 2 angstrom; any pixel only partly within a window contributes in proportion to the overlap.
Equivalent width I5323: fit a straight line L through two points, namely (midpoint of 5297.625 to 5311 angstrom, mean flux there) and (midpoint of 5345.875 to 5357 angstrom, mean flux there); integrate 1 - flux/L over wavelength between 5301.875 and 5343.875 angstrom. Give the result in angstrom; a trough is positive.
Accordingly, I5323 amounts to 1.3 angstrom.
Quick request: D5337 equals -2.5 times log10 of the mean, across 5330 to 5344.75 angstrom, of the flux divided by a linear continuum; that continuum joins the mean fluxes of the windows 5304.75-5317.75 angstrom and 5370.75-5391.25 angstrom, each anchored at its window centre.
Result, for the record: 0.10 mag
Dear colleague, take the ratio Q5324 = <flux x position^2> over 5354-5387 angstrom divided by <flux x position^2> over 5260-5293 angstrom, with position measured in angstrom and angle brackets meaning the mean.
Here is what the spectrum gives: 1.1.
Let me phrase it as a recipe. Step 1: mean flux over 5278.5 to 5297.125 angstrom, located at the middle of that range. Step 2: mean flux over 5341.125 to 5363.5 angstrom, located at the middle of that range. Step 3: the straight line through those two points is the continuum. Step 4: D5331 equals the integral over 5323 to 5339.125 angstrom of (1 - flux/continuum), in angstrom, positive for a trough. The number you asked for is 1.53 angstrom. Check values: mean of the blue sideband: 7.27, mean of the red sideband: 7.55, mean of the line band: 6.75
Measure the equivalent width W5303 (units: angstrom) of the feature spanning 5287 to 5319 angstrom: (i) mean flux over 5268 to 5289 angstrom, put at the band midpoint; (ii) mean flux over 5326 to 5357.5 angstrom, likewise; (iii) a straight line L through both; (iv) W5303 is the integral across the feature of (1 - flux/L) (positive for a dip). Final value -1.62 angstrom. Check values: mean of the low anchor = 6.94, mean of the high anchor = 7.18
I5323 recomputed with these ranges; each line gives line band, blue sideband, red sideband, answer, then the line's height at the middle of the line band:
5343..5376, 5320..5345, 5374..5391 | -0.88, 7.21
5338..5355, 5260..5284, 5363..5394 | -0.49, 7.11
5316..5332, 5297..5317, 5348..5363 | 0.90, 7.54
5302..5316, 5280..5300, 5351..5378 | -0.27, 7.34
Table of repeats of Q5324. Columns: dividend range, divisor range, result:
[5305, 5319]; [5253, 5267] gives 1.14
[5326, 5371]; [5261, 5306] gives 1.06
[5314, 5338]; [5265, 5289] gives 1.05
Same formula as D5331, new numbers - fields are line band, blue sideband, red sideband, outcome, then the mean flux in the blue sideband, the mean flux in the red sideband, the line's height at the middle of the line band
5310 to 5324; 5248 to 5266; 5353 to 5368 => -0.7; 6.8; 7.58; 7.25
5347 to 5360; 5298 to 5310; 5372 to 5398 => -1.0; 7.15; 7.38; 7.29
